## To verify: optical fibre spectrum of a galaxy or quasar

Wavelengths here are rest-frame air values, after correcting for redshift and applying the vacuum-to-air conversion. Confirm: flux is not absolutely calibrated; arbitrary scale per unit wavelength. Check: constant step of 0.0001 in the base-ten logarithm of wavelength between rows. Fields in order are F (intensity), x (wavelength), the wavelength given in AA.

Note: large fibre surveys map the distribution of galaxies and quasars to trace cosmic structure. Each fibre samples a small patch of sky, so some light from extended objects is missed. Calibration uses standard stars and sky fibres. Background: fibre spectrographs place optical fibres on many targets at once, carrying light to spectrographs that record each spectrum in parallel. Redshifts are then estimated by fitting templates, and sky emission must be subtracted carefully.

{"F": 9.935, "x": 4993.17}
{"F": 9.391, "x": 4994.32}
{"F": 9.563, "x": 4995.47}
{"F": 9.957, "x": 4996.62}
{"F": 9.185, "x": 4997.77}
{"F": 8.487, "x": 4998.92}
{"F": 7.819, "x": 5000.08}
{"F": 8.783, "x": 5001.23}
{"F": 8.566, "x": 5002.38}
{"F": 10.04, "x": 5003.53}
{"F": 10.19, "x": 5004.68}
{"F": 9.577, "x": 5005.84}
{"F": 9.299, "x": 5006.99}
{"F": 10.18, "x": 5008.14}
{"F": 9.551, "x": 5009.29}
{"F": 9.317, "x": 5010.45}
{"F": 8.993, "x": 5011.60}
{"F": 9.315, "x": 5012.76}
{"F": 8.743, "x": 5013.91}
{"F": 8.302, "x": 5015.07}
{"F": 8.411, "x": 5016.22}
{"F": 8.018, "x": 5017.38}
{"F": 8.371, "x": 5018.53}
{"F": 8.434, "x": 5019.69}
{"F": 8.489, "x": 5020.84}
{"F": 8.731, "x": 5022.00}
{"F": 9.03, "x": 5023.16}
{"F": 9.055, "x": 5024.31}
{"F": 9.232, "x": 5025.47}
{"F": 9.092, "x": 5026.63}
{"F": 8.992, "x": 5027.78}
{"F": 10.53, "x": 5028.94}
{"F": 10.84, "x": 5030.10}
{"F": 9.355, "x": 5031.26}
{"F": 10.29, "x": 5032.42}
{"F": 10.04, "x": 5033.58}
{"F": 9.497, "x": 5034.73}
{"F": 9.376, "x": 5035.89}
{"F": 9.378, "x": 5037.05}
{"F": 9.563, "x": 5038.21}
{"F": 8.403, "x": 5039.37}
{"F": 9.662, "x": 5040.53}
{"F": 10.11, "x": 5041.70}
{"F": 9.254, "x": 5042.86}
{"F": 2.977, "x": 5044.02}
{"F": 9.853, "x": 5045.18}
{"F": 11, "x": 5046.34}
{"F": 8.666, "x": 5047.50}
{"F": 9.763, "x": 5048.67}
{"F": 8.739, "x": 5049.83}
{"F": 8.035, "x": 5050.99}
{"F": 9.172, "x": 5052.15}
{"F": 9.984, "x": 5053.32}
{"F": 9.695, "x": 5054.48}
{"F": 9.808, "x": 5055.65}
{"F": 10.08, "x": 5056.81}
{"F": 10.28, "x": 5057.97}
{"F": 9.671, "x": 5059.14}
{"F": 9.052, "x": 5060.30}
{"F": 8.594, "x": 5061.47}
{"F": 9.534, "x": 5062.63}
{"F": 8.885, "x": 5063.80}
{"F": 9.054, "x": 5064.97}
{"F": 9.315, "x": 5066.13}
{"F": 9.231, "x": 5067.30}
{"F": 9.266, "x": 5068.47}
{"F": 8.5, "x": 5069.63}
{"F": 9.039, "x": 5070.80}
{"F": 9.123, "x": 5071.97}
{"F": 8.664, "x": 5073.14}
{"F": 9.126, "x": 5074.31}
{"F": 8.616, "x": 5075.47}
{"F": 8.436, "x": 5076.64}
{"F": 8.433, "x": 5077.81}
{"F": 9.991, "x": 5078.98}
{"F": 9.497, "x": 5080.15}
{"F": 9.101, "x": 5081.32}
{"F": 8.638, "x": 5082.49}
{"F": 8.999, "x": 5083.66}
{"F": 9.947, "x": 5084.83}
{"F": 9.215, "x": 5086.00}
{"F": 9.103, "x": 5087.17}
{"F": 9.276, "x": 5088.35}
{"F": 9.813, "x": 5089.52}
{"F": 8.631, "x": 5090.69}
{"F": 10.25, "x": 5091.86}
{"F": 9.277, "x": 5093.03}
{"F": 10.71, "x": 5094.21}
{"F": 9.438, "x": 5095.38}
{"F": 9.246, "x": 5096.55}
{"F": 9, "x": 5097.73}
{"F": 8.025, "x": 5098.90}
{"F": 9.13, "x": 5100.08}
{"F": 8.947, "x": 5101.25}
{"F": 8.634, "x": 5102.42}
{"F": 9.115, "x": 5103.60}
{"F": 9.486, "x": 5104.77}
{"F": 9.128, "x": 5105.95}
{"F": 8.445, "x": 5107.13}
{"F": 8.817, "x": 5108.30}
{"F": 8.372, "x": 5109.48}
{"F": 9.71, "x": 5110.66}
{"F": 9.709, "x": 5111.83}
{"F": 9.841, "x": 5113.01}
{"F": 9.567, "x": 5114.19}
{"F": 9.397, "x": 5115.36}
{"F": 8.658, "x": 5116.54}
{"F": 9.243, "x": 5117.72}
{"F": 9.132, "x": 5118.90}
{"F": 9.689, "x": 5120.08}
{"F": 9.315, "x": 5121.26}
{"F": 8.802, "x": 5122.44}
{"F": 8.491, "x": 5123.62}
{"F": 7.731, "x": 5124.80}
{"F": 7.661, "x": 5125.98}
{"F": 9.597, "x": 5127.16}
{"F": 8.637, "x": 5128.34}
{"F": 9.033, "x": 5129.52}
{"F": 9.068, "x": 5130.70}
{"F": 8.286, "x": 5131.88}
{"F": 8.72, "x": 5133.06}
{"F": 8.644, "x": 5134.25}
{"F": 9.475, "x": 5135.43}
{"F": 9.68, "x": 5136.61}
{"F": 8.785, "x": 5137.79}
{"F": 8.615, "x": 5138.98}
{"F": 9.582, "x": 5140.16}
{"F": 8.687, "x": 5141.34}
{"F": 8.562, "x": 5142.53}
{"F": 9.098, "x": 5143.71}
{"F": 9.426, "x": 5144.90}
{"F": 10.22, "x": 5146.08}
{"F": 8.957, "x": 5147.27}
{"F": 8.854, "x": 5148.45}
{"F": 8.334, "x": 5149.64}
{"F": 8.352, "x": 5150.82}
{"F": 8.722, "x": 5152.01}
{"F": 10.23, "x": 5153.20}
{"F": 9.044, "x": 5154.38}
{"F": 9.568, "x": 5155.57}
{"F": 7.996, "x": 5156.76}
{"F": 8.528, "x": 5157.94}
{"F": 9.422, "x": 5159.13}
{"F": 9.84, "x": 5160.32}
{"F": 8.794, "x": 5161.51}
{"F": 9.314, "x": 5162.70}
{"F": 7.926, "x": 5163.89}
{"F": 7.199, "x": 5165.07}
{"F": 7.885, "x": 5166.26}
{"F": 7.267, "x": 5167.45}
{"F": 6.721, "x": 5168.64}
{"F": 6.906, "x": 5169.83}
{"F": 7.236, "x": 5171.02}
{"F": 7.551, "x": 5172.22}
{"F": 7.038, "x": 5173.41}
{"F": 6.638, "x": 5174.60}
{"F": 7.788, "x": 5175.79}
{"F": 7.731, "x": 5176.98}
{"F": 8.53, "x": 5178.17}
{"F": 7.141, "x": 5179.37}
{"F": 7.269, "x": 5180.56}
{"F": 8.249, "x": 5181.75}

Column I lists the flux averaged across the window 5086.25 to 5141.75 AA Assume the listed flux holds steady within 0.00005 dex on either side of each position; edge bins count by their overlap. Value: 9.08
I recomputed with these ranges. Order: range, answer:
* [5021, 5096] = 9.26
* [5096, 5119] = 9.08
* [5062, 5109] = 9.12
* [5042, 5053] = 8.68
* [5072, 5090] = 9.12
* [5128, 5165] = 8.96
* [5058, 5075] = 9.11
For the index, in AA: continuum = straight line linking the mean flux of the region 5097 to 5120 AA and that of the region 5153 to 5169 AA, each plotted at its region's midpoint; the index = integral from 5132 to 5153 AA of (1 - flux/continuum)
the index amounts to -0.6 AA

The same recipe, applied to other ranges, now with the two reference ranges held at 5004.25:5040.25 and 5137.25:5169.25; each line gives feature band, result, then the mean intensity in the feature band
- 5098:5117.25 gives -0.3 AA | 9.06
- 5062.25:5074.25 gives 0.0 AA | 9.05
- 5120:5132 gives 0.1 AA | 8.74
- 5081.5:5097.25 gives -0.8 AA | 9.41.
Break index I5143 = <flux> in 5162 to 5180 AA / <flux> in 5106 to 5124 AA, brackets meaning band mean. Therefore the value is 0.82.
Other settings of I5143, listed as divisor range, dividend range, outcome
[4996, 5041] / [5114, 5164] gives 0.97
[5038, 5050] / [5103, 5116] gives 1.04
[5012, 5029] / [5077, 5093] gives 1.06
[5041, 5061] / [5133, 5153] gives 0.98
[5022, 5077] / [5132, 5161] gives 0.98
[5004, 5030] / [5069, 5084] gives 0.98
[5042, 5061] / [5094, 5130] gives 0.99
